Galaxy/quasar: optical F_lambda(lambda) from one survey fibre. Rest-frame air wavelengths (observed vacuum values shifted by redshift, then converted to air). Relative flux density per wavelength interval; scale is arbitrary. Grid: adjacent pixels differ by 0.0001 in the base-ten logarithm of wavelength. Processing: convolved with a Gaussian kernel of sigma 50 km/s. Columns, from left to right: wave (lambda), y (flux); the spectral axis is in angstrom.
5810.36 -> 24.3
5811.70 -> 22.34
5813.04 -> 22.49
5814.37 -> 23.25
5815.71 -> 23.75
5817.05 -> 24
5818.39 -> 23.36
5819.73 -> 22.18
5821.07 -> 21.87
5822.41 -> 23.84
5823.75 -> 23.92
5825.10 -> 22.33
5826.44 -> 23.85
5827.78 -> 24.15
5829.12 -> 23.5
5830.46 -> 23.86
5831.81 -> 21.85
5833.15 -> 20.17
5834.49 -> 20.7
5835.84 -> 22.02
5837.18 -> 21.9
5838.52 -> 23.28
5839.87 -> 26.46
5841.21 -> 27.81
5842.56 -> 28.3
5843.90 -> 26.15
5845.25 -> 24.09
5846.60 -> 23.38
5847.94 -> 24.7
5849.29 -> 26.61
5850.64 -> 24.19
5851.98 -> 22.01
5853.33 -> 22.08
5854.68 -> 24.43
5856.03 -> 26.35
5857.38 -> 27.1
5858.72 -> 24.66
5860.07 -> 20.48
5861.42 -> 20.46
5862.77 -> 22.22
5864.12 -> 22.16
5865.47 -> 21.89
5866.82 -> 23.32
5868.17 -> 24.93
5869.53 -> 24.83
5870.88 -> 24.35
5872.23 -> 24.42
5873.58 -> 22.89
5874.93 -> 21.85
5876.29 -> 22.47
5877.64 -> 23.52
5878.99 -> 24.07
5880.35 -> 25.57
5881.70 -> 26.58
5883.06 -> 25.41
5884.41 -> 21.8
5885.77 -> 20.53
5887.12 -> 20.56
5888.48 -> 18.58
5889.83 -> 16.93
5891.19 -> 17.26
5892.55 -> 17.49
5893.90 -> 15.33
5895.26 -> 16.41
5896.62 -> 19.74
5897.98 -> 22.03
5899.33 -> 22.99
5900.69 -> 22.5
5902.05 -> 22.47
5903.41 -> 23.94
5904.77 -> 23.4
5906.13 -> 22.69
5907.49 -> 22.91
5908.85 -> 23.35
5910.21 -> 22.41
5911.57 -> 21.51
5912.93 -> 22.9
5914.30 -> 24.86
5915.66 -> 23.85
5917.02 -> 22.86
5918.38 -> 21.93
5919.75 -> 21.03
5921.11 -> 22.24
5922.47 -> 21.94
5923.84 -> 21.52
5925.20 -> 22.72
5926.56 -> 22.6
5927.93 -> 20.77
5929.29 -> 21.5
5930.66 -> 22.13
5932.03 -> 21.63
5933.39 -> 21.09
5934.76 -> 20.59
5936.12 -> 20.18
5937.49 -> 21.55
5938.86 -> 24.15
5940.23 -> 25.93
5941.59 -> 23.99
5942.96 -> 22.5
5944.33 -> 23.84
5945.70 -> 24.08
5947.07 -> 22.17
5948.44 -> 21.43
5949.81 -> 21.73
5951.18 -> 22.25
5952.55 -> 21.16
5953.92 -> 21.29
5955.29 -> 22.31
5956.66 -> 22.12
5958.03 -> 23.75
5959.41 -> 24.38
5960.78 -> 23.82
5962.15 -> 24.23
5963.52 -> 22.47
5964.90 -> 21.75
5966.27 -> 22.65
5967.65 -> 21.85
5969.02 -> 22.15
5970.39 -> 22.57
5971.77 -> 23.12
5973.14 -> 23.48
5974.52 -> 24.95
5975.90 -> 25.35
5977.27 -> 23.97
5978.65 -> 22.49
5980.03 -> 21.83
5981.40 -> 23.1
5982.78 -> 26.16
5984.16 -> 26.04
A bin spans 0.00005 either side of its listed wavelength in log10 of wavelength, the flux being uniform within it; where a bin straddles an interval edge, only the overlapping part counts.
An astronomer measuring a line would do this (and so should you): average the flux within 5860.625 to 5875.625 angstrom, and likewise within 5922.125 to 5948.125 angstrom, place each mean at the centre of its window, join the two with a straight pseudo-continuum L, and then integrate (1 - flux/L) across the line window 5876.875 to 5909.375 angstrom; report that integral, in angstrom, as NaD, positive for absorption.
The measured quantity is 1.8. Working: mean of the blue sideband 23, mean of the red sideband 22.4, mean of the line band 21.5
